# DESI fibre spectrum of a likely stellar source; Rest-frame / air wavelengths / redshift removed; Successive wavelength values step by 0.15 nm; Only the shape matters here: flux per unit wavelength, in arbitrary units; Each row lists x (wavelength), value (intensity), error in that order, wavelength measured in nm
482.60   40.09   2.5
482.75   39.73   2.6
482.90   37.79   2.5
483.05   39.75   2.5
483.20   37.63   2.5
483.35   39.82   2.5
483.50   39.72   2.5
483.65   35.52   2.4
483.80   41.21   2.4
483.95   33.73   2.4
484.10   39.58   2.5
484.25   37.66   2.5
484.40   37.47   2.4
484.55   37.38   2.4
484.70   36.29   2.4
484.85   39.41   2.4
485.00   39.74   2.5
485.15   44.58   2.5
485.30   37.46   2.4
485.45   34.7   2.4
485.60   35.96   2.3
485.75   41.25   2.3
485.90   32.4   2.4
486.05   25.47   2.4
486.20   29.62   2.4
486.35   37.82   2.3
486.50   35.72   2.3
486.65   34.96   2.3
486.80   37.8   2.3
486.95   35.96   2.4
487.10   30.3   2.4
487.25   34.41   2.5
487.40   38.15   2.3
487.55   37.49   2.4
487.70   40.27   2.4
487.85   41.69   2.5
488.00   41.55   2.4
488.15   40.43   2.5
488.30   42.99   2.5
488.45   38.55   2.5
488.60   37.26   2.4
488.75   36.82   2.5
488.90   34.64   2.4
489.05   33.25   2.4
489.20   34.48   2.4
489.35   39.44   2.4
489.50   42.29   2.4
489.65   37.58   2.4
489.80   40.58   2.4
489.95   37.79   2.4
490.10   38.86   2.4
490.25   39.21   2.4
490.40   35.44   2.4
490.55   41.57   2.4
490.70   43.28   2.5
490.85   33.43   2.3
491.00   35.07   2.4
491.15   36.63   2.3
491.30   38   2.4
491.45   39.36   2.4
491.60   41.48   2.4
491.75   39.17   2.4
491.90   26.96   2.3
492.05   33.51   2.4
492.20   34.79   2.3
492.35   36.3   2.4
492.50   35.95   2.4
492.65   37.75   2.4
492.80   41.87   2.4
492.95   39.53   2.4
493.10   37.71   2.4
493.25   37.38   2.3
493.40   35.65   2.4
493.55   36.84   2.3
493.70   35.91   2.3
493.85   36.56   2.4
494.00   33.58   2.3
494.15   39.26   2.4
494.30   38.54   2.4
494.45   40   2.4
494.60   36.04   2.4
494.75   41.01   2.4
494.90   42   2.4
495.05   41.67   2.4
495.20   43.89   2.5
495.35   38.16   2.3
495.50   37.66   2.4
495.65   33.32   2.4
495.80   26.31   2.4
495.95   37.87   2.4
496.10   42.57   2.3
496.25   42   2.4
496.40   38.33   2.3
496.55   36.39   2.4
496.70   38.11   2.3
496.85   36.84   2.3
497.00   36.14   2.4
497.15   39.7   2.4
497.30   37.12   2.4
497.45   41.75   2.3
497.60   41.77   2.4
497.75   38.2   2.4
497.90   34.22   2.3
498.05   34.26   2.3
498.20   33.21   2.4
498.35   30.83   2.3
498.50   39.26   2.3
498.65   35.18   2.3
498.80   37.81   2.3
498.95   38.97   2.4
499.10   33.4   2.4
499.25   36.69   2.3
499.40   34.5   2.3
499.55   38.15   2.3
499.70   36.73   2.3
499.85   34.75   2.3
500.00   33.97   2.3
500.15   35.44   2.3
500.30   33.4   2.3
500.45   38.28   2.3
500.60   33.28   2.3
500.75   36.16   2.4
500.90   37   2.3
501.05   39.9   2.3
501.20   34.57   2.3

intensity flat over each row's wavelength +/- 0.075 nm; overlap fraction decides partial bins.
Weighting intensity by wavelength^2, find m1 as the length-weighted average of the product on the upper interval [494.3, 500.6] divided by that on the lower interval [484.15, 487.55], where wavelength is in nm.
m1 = 1.08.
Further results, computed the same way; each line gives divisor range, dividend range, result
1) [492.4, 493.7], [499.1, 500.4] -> 0.96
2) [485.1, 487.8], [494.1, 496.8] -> 1.12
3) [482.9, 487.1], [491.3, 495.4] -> 1.06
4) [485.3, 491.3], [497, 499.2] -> 1.03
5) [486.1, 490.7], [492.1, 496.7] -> 1.03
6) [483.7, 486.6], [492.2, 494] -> 1.05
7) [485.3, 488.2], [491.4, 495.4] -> 1.08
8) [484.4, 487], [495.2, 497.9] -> 1.09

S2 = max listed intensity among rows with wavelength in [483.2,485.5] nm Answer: 44.58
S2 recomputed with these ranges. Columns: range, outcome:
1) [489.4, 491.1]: 43.28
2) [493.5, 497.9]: 43.89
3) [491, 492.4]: 41.48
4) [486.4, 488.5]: 42.99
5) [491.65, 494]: 41.87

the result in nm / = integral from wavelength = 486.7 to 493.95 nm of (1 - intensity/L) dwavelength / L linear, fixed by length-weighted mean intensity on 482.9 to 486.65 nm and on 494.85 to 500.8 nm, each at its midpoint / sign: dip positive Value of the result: -0.10 nm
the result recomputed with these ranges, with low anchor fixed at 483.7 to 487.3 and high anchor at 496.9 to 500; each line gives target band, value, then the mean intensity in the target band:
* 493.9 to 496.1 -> -0.09 nm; 38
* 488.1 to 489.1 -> -0.04 nm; 37.7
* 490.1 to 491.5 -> -0.06 nm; 38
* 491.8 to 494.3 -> 0.01 nm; 36.3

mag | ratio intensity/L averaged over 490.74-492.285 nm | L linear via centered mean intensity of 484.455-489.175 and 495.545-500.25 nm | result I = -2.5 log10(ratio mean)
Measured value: 0.022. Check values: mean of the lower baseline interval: 36.9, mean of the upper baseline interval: 36.6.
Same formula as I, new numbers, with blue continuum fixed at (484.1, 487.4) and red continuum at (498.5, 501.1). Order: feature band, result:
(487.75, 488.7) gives -0.118 mag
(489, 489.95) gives -0.056 mag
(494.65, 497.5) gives -0.066 mag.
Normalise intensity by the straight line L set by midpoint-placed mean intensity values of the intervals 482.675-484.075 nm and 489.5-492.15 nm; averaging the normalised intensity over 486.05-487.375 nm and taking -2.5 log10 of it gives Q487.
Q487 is 0.116 mag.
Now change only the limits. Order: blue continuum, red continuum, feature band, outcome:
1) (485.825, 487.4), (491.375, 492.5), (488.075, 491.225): -0.093 mag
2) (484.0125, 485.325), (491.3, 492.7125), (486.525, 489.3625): 0.010 mag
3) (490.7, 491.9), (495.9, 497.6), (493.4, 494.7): 0.030 mag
